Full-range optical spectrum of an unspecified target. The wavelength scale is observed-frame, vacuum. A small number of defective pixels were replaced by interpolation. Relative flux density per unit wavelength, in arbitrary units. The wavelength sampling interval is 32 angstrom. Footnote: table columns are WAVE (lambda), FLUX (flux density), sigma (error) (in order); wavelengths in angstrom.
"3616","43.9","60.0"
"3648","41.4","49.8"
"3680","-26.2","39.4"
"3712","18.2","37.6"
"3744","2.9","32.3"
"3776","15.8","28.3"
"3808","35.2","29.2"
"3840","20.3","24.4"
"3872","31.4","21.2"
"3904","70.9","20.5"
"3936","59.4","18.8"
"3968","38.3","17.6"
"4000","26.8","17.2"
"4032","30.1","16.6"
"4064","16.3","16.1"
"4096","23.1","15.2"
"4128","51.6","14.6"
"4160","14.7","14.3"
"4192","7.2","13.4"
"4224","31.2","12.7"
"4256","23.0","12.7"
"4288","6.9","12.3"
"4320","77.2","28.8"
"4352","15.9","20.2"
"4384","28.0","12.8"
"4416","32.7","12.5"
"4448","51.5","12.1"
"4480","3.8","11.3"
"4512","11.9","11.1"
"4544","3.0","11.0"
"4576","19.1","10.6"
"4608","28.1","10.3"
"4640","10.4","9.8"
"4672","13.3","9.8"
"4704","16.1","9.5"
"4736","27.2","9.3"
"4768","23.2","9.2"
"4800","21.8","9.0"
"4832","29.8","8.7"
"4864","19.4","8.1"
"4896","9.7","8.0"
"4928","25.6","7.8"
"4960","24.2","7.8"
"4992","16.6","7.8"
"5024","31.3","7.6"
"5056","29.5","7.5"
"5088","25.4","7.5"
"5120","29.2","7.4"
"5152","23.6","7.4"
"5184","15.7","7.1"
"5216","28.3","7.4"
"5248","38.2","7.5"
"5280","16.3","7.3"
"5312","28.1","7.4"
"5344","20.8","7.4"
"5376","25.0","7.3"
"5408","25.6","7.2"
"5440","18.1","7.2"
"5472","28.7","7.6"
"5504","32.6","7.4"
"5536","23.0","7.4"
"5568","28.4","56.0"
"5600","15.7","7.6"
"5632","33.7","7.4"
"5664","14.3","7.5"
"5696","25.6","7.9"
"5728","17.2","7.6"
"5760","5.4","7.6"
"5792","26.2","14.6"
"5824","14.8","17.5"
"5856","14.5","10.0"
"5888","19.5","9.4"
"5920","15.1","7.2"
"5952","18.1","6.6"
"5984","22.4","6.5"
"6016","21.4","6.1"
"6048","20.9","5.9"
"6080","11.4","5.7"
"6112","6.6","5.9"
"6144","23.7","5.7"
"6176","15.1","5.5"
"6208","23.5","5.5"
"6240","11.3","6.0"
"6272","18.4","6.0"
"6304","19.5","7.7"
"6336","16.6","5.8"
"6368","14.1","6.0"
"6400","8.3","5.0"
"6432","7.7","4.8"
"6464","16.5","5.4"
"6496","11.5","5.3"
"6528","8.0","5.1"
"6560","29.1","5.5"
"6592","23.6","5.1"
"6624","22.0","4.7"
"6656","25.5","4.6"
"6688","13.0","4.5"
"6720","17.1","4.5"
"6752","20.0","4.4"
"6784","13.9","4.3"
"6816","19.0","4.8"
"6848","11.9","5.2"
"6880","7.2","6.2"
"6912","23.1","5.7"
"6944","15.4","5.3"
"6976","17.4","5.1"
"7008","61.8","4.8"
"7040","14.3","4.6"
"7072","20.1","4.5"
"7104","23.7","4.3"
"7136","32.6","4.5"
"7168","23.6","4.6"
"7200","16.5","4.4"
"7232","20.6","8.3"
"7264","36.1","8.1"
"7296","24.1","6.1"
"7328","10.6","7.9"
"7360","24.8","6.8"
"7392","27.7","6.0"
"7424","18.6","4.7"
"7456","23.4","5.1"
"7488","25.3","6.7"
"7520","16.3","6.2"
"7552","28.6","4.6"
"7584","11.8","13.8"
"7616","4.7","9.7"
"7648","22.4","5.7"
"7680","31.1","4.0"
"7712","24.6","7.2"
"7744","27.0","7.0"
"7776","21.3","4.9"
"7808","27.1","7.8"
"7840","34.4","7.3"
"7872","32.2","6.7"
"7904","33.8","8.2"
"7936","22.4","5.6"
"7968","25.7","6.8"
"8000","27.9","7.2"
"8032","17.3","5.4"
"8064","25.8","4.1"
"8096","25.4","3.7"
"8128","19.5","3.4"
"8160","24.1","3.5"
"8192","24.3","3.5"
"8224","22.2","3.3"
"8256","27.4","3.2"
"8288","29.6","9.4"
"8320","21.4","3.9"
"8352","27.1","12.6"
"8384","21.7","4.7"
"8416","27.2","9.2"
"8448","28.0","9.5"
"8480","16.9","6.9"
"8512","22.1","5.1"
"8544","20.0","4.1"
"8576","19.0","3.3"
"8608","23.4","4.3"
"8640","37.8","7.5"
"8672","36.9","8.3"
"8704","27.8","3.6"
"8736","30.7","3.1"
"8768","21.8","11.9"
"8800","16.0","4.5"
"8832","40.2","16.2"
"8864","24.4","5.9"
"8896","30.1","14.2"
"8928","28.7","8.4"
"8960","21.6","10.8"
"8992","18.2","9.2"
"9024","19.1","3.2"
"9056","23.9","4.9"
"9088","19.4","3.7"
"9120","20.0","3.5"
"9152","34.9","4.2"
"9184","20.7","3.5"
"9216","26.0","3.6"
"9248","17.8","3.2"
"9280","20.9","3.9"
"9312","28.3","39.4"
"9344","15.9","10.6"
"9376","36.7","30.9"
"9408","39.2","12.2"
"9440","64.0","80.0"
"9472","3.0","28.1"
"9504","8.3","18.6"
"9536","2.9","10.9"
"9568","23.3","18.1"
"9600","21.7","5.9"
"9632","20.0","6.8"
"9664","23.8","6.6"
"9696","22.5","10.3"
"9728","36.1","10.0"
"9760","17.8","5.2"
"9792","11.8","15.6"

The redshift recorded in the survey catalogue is 0.88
